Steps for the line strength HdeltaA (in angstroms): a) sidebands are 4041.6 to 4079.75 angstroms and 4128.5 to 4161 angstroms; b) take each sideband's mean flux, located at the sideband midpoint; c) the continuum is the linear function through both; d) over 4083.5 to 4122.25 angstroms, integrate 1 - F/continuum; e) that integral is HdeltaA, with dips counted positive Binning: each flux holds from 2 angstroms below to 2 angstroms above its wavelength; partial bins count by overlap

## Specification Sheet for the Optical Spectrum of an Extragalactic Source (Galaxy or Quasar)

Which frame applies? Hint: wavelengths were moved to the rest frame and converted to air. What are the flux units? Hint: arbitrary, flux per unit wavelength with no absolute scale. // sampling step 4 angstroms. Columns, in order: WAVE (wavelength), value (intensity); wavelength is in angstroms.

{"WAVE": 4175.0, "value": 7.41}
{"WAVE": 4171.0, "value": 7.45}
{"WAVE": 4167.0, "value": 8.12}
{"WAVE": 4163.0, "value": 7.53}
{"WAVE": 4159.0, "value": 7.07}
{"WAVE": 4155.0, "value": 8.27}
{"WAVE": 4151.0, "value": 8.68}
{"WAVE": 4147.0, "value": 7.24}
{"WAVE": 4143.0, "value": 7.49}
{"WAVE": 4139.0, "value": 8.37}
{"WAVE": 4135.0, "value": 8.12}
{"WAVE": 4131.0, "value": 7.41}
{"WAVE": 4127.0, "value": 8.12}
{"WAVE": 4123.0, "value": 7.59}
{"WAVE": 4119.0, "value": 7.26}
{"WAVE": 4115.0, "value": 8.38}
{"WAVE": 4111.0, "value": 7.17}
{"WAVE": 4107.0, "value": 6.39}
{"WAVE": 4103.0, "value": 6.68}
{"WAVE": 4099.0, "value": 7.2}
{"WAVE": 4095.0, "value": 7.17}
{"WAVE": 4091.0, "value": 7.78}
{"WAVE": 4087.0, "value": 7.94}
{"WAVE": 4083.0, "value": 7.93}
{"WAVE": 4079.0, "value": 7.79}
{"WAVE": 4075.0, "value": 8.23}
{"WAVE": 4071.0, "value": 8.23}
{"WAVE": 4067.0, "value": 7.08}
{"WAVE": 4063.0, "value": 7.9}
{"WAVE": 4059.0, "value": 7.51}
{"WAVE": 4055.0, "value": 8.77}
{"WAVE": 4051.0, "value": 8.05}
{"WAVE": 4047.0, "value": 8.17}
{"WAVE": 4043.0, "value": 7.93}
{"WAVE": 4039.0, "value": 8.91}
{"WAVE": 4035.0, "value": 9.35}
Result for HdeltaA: 2.7 angstroms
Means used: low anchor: 7.97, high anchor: 7.84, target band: 7.36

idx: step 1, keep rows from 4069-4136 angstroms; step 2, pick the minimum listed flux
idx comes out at 6.39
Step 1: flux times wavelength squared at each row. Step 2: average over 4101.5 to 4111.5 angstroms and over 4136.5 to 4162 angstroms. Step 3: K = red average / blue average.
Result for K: 1.2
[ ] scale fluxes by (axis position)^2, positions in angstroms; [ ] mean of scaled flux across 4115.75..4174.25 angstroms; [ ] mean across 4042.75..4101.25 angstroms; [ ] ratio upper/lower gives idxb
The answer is 1.0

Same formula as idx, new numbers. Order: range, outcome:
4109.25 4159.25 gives 7.07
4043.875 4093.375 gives 7.08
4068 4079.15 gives 7.79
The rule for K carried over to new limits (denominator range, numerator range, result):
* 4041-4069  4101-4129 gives 0.96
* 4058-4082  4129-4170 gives 1.04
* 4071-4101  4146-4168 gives 1.05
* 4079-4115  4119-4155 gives 1.09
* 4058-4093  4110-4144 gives 1.02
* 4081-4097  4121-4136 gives 1.03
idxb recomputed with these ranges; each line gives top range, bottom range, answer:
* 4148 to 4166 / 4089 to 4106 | 1.13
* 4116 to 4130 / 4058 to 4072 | 1.03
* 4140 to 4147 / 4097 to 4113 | 1.12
